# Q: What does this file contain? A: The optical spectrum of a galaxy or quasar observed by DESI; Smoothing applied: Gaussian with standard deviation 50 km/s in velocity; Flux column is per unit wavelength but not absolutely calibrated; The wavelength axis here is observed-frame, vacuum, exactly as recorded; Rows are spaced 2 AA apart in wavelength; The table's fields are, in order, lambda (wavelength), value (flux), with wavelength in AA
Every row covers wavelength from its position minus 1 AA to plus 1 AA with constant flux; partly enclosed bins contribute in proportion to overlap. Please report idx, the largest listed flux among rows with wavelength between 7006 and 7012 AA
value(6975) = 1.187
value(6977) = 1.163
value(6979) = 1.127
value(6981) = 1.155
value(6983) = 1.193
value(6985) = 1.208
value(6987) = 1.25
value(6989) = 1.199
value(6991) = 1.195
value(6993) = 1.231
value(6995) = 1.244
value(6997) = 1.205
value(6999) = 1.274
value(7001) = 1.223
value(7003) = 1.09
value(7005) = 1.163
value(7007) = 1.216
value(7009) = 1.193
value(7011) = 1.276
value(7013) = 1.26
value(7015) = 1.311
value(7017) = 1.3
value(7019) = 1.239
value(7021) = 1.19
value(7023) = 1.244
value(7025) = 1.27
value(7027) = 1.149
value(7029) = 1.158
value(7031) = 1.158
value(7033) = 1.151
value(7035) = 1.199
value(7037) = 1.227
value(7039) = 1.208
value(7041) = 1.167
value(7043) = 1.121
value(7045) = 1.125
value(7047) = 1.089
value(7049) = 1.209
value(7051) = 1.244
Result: 1.276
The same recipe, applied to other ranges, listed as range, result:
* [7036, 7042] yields 1.227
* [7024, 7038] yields 1.27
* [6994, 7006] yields 1.274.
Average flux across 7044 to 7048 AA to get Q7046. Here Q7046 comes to 1.11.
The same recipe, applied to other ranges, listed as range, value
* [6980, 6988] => 1.2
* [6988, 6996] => 1.22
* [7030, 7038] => 1.18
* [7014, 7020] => 1.28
